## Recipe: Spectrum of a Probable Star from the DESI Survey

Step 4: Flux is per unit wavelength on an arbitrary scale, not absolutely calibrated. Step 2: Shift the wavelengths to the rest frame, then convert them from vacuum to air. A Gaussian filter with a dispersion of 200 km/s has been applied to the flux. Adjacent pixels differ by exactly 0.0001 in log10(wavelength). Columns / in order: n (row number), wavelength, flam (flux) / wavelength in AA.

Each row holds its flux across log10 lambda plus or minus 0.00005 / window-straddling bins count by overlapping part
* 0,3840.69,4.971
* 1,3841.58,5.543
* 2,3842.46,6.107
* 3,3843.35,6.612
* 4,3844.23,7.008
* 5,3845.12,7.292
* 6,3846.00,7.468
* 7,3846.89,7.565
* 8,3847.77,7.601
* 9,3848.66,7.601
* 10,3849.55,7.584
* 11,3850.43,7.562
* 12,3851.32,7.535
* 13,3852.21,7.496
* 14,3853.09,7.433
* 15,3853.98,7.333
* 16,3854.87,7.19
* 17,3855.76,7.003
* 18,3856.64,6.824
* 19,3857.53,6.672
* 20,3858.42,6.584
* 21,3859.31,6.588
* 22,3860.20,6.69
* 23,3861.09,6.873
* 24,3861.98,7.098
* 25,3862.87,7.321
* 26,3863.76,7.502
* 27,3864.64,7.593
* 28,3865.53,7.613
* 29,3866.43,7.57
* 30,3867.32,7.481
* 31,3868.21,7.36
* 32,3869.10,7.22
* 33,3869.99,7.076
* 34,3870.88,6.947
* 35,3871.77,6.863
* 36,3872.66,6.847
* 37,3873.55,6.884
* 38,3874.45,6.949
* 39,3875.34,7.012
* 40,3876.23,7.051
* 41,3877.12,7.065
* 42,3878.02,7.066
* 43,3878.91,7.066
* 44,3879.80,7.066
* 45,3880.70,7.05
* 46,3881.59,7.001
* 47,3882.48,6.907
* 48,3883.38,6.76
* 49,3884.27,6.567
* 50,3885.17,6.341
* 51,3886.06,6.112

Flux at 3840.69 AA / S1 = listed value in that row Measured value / 4.971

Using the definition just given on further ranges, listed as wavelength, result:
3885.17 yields 6.341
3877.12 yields 7.065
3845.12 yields 7.292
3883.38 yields 6.76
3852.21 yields 7.496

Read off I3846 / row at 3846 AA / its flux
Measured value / 7.468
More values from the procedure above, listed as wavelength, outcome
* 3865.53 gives 7.613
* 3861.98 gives 7.098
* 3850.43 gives 7.562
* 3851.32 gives 7.535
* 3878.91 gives 7.066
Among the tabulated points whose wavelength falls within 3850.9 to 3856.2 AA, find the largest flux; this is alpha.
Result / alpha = 7.535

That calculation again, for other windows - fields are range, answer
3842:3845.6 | 7.292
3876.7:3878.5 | 7.066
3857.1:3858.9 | 6.672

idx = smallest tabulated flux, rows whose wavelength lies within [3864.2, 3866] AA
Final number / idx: 7.593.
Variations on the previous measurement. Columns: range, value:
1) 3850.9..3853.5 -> 7.433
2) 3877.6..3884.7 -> 6.567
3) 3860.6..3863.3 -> 6.873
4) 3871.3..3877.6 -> 6.847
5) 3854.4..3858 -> 6.672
